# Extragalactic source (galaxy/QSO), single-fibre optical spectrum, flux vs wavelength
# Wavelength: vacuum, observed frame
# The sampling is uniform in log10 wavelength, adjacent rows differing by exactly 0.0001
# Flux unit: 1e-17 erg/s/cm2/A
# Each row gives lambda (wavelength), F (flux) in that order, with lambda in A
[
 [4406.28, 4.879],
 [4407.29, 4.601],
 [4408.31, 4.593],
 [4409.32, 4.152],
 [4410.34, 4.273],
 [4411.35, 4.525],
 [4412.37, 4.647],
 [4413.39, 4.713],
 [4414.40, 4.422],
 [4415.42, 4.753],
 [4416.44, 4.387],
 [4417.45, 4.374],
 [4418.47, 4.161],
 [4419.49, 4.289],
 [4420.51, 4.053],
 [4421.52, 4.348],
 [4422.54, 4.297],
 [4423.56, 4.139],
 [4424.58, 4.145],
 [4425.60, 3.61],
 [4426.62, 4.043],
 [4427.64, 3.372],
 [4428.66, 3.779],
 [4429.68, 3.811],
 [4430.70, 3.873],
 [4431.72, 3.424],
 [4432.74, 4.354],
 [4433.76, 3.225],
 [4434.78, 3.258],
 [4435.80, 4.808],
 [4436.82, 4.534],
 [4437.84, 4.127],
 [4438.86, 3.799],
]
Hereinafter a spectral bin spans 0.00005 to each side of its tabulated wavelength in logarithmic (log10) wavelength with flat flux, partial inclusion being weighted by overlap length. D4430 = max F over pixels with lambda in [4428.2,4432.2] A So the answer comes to 3.873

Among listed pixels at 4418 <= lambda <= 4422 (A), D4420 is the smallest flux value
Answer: 4.053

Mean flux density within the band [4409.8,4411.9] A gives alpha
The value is 4.39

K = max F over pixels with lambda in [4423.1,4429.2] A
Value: 4.145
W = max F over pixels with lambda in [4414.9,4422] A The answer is 4.753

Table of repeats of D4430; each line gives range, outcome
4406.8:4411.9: 4.601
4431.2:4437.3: 4.808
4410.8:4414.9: 4.713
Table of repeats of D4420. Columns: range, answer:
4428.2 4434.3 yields 3.225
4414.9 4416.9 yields 4.387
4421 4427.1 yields 3.61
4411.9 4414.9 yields 4.422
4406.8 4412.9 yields 4.152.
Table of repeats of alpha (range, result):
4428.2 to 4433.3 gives 3.84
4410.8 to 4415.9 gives 4.61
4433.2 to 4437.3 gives 3.96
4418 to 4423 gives 4.23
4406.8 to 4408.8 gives 4.59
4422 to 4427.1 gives 4.04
